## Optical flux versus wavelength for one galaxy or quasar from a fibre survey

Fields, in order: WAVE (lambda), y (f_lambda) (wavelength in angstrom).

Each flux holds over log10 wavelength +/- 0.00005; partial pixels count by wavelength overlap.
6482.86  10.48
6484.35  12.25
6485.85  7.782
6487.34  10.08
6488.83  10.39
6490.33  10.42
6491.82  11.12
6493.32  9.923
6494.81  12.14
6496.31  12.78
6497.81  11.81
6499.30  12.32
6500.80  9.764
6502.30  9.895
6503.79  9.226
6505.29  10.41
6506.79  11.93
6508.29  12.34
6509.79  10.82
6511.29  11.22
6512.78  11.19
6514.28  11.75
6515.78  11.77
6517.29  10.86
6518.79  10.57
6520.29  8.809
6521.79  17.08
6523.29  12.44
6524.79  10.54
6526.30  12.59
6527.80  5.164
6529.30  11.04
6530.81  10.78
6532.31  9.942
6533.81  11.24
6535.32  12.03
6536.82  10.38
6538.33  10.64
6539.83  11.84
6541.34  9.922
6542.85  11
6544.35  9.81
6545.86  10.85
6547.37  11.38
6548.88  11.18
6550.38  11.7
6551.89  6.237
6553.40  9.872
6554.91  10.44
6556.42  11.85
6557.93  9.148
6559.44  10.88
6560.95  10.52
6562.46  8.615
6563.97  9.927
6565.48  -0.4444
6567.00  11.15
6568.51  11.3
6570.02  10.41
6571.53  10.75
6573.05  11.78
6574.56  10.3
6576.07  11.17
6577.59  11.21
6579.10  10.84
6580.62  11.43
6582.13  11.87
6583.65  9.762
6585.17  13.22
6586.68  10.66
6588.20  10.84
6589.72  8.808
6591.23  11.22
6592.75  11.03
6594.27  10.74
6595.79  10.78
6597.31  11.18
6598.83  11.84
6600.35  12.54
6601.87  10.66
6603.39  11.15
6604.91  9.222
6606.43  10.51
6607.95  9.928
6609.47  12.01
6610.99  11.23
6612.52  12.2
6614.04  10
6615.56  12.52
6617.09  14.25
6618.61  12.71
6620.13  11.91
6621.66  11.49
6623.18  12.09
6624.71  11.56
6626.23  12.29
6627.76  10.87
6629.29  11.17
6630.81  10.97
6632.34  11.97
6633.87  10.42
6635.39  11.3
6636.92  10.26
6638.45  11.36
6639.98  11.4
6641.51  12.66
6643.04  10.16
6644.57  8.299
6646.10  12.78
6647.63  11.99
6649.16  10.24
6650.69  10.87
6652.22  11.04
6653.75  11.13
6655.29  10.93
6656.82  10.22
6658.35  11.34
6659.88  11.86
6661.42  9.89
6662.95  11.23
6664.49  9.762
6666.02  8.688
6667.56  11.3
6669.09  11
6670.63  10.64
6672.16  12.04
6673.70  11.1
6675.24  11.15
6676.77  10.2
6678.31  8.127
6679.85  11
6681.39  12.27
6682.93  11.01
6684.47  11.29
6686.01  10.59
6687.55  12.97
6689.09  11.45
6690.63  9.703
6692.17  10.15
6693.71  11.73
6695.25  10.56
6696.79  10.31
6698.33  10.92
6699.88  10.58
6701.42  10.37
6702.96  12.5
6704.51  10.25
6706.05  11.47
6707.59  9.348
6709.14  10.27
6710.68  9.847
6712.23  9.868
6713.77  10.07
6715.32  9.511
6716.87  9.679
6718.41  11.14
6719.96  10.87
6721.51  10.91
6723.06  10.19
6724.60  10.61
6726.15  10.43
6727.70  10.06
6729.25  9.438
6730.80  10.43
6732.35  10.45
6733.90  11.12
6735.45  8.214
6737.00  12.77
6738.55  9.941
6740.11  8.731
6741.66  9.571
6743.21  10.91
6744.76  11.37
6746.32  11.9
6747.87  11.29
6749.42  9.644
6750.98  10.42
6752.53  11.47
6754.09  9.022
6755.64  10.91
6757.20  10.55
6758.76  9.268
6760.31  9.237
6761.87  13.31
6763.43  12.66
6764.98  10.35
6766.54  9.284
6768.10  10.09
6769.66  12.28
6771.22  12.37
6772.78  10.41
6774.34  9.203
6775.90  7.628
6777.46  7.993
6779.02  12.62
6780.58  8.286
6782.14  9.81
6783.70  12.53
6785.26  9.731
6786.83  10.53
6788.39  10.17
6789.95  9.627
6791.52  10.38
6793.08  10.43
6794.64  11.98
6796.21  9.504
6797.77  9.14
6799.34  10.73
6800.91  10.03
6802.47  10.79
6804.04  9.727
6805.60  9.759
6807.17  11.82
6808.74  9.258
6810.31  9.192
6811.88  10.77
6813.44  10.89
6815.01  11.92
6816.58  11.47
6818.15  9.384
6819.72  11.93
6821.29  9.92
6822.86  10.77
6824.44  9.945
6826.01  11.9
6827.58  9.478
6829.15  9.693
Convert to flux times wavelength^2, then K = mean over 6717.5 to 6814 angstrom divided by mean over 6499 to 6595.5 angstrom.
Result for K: 1.0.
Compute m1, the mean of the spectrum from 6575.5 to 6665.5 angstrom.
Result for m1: 11.2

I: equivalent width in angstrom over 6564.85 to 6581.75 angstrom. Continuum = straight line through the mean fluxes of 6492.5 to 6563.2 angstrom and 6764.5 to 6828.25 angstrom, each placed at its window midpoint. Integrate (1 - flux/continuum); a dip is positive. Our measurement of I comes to 1.0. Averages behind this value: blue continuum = 10.8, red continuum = 10.3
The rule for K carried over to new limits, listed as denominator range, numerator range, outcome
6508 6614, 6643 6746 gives 1.03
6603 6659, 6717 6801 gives 0.96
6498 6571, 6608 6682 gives 1.10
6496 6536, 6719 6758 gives 1.01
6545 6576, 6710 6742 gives 1.08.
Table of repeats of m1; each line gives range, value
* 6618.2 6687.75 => 11.1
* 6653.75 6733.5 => 10.6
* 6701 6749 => 10.4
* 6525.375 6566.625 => 9.96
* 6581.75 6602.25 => 11.1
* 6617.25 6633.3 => 11.8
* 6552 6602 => 10.4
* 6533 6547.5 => 10.9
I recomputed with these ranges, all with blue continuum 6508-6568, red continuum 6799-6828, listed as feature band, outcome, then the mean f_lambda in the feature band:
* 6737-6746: 0.1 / 10.4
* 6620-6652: -2.3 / 11.2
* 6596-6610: -0.7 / 11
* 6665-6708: -1.3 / 10.8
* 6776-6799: 0.8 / 10.1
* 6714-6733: 0.4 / 10.3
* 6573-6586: -1.0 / 11.3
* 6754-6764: -0.3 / 10.8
